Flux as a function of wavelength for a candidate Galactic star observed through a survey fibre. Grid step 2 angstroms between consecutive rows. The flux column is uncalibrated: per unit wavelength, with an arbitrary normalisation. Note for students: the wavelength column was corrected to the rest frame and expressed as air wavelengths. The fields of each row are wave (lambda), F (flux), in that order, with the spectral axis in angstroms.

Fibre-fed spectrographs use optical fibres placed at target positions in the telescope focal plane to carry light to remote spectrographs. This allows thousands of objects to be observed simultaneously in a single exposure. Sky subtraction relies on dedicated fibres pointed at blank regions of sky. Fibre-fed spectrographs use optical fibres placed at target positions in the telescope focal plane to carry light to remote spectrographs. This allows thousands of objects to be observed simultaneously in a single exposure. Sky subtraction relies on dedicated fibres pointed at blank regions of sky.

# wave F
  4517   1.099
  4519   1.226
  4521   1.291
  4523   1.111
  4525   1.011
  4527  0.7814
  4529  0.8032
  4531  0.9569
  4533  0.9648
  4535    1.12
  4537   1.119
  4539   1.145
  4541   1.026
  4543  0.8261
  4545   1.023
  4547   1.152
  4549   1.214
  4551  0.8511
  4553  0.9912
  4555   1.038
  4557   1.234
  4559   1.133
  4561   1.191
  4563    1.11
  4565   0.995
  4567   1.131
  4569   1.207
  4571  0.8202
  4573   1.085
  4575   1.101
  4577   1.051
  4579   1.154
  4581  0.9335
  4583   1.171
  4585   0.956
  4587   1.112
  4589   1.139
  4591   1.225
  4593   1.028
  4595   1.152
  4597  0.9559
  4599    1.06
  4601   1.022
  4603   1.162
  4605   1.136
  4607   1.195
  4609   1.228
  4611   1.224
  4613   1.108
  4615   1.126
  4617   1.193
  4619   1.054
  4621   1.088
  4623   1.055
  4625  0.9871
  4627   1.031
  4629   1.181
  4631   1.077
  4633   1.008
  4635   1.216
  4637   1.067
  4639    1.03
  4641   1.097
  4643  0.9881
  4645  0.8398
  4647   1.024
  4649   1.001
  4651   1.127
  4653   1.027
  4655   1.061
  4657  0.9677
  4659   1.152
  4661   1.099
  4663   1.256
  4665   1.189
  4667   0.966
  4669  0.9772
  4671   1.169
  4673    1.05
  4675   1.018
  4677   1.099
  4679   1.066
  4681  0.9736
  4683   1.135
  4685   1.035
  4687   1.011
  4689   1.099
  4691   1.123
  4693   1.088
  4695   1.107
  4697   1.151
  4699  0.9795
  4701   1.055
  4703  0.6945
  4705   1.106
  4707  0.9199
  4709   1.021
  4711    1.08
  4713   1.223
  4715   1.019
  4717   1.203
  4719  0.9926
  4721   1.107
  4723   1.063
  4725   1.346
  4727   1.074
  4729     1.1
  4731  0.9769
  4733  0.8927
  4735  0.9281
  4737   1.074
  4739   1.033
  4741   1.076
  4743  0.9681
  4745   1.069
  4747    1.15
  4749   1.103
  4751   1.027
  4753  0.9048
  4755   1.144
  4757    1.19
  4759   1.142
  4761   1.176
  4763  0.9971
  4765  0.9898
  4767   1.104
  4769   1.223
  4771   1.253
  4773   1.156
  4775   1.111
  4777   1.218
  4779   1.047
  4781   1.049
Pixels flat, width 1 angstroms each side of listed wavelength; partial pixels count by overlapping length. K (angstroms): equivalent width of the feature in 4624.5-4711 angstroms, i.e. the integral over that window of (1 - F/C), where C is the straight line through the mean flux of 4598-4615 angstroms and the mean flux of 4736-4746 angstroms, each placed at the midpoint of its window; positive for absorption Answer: 3.4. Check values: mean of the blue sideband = 1.14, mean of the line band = 1.05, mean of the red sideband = 1.04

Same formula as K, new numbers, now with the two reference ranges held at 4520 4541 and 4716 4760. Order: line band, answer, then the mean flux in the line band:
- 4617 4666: -0.84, 1.07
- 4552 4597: -2.05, 1.09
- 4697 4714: 0.74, 1.02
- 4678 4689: 0.12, 1.05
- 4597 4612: -1.28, 1.13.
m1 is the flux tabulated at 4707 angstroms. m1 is 0.9199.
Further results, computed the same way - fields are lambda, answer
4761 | 1.176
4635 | 1.216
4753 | 0.9048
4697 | 1.151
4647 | 1.024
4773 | 1.156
